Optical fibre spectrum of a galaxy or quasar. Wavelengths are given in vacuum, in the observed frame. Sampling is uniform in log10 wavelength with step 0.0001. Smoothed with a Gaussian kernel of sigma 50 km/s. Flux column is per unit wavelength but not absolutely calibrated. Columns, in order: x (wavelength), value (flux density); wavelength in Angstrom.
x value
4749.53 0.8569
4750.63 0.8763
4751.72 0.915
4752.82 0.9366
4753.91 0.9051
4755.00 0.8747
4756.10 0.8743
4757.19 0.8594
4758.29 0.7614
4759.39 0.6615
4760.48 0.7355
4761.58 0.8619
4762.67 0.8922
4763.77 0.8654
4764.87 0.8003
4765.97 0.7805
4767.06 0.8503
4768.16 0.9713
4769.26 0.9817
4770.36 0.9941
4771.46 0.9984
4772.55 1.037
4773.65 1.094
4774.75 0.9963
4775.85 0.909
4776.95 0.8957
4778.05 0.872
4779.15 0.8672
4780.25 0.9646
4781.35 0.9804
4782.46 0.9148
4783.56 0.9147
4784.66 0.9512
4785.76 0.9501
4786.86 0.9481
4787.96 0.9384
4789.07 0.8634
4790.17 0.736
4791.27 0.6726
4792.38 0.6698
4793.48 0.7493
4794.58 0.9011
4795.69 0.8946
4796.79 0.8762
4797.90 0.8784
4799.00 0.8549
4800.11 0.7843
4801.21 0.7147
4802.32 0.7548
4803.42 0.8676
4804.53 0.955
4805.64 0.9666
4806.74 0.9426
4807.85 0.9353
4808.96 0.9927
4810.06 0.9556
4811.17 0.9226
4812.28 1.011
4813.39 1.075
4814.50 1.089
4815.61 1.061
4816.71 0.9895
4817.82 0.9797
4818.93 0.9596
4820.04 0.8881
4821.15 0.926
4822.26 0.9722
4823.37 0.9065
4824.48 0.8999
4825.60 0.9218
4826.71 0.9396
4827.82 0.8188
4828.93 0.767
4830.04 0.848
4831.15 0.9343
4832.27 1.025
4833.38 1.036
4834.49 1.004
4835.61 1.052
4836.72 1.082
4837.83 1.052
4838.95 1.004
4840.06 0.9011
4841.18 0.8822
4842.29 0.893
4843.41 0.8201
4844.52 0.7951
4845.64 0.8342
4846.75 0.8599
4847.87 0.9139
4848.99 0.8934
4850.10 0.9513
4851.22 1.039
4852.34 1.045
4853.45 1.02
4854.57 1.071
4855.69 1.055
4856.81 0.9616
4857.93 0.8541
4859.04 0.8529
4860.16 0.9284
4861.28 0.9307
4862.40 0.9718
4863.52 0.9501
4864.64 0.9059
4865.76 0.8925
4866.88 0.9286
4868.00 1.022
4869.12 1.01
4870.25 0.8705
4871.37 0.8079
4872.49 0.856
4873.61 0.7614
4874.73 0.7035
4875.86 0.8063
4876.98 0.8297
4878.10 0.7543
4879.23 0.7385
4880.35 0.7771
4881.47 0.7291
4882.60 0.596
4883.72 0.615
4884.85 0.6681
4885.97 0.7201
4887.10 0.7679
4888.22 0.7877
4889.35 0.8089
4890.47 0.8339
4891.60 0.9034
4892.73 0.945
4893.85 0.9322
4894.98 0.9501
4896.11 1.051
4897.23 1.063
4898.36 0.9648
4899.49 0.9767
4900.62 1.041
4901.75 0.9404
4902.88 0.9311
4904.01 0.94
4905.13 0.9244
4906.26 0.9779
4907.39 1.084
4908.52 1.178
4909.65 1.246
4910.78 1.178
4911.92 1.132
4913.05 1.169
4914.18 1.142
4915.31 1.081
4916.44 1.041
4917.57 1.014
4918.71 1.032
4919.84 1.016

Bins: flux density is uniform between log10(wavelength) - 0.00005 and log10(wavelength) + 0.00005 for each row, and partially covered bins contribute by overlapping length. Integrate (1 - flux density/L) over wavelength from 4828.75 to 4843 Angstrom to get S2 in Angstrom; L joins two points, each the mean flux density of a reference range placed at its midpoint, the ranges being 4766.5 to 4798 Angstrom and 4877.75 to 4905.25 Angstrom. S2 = -1.34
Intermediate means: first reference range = 0.906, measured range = 0.963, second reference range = 0.854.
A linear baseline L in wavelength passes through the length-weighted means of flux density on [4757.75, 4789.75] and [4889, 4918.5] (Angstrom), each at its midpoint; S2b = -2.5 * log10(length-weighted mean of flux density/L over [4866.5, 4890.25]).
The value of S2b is 0.25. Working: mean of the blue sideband 0.905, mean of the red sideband 1.02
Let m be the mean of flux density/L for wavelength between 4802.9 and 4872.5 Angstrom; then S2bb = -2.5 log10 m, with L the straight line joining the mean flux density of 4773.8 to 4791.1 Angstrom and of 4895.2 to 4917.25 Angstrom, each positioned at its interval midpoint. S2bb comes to 0.03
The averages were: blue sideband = 0.912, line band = 0.945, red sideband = 1.05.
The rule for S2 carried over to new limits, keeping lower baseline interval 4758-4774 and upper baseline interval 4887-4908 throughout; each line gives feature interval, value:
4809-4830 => -0.9 Angstrom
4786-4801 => 1.2 Angstrom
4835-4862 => -0.7 Angstrom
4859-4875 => 0.5 Angstrom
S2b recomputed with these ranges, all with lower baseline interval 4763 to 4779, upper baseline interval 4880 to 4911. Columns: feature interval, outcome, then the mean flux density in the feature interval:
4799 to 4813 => 0.03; 0.9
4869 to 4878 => 0.12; 0.818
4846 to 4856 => -0.07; 0.979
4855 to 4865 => -0.02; 0.937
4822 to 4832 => 0.04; 0.891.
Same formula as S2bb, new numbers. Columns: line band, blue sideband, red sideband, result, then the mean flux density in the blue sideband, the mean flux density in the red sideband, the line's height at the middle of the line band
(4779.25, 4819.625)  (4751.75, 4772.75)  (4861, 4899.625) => -0.05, 0.874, 0.85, 0.867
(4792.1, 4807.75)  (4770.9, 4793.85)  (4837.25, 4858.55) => 0.08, 0.902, 0.939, 0.912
